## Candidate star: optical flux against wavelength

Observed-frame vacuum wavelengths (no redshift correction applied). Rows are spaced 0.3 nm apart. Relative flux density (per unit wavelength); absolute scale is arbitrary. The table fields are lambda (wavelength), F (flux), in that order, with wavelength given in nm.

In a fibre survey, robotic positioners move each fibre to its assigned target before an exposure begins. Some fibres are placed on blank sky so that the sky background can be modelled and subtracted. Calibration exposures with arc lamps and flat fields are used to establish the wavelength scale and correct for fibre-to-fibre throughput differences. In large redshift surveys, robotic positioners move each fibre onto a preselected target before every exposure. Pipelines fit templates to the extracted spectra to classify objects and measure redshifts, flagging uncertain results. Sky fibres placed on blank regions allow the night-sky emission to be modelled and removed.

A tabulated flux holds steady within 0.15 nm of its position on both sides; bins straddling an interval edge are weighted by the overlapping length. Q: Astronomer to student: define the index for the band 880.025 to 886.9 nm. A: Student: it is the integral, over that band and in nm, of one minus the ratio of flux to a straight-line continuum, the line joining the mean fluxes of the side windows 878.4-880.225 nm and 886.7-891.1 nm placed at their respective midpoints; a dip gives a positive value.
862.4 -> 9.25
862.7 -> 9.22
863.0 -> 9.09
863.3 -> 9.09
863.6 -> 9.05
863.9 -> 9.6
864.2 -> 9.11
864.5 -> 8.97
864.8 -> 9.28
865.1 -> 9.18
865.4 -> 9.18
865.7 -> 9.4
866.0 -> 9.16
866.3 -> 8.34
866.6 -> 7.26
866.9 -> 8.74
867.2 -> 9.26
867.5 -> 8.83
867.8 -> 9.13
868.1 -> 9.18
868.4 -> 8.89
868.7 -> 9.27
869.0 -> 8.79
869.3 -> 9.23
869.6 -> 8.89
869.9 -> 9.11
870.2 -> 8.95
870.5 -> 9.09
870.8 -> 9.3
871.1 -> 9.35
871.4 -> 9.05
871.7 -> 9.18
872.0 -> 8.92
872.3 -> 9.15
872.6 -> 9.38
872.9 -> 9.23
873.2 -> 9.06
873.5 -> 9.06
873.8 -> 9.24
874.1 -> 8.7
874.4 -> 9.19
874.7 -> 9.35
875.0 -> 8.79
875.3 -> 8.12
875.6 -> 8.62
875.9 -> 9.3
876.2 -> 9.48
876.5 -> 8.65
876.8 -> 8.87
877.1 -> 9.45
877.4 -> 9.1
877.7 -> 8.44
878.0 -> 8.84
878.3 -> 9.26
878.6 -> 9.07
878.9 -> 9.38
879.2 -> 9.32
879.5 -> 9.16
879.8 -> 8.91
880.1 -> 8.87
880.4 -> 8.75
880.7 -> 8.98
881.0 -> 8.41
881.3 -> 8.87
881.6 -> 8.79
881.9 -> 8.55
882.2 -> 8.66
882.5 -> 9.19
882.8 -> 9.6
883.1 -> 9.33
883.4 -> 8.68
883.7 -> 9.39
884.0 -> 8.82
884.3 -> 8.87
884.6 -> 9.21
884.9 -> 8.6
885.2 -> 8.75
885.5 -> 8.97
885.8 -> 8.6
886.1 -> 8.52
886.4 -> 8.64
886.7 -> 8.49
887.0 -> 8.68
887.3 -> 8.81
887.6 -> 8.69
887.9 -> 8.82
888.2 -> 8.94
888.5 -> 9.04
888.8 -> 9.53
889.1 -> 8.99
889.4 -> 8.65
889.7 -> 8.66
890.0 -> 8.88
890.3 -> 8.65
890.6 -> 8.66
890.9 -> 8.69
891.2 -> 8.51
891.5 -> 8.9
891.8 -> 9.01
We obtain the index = 0.11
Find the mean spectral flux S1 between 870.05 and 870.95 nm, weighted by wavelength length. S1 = 9.11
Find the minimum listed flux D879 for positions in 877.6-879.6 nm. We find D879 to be 8.44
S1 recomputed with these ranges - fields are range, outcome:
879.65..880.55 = 8.84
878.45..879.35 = 9.26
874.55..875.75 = 8.72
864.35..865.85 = 9.2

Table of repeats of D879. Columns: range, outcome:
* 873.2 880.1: 8.12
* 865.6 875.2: 7.26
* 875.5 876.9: 8.62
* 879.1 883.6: 8.41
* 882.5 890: 8.49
